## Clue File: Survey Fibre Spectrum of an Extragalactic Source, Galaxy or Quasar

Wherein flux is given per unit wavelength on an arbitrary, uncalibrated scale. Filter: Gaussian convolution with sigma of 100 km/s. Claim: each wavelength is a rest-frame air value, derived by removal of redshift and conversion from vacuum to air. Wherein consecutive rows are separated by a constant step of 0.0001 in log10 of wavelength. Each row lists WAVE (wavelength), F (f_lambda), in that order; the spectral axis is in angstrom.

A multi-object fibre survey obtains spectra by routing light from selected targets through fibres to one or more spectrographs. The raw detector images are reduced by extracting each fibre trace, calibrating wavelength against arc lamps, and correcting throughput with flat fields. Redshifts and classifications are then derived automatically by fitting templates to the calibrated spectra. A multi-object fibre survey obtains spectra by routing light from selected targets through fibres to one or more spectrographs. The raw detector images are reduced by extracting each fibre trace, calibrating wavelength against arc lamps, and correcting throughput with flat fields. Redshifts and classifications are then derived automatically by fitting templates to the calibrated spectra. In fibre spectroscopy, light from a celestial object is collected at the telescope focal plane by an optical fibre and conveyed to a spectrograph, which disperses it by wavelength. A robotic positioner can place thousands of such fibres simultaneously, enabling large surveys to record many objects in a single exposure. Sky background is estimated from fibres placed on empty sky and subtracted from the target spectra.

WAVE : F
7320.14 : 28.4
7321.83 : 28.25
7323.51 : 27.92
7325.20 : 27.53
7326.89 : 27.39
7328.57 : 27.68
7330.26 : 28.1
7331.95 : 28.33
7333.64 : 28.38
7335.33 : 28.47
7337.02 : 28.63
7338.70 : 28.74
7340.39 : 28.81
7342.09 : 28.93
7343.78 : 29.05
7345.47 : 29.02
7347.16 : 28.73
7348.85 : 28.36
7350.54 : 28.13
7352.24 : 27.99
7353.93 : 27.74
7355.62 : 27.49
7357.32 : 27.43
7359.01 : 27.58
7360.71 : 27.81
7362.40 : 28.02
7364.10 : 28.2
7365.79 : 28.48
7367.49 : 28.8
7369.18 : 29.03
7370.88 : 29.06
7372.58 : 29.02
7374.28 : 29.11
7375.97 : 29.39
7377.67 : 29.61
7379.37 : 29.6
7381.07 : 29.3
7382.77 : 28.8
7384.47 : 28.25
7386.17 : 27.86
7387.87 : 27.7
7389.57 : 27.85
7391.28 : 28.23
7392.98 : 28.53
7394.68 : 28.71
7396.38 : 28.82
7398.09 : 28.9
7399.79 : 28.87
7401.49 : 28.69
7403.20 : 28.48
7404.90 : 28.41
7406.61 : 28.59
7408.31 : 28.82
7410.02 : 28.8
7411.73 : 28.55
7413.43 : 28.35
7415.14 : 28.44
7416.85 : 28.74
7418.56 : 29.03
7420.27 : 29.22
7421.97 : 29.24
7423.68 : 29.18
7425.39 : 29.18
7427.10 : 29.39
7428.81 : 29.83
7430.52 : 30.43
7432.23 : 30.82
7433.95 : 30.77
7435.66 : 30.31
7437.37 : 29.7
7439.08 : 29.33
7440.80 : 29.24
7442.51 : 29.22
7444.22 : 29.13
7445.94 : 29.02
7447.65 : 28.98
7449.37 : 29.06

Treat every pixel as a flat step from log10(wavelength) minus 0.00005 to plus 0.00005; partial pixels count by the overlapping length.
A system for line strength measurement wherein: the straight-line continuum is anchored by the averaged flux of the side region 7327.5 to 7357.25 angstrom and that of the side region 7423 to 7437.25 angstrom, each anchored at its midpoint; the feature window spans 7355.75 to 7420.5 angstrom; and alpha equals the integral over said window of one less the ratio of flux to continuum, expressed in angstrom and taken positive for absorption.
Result 1.4 angstrom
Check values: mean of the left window 28.4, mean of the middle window 28.6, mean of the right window 30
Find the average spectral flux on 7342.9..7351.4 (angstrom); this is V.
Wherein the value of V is 28.7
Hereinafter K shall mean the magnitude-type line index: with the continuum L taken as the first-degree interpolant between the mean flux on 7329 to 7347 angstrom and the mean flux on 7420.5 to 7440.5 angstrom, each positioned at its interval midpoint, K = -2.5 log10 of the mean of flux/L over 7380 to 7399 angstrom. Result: 0.031 mag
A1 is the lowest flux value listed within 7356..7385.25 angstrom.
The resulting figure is 27.43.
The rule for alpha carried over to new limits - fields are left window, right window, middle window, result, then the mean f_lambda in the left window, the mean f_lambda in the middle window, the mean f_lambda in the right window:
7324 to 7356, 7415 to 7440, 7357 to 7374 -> 0.2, 28.3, 28.4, 29.6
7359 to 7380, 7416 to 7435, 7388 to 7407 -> 0.4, 28.8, 28.5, 29.6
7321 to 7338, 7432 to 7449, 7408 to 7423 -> 0.2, 28.1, 28.8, 29.6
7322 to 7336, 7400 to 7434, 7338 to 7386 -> -0.3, 28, 28.6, 29.1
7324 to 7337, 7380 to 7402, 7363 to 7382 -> -0.5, 28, 29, 28.5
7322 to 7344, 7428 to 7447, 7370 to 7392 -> 0.2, 28.3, 28.7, 29.8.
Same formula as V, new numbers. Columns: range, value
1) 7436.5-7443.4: 29.4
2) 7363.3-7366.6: 28.4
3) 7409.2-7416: 28.5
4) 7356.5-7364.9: 27.8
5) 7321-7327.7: 27.8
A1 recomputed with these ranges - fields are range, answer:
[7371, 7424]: 27.7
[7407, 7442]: 28.35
